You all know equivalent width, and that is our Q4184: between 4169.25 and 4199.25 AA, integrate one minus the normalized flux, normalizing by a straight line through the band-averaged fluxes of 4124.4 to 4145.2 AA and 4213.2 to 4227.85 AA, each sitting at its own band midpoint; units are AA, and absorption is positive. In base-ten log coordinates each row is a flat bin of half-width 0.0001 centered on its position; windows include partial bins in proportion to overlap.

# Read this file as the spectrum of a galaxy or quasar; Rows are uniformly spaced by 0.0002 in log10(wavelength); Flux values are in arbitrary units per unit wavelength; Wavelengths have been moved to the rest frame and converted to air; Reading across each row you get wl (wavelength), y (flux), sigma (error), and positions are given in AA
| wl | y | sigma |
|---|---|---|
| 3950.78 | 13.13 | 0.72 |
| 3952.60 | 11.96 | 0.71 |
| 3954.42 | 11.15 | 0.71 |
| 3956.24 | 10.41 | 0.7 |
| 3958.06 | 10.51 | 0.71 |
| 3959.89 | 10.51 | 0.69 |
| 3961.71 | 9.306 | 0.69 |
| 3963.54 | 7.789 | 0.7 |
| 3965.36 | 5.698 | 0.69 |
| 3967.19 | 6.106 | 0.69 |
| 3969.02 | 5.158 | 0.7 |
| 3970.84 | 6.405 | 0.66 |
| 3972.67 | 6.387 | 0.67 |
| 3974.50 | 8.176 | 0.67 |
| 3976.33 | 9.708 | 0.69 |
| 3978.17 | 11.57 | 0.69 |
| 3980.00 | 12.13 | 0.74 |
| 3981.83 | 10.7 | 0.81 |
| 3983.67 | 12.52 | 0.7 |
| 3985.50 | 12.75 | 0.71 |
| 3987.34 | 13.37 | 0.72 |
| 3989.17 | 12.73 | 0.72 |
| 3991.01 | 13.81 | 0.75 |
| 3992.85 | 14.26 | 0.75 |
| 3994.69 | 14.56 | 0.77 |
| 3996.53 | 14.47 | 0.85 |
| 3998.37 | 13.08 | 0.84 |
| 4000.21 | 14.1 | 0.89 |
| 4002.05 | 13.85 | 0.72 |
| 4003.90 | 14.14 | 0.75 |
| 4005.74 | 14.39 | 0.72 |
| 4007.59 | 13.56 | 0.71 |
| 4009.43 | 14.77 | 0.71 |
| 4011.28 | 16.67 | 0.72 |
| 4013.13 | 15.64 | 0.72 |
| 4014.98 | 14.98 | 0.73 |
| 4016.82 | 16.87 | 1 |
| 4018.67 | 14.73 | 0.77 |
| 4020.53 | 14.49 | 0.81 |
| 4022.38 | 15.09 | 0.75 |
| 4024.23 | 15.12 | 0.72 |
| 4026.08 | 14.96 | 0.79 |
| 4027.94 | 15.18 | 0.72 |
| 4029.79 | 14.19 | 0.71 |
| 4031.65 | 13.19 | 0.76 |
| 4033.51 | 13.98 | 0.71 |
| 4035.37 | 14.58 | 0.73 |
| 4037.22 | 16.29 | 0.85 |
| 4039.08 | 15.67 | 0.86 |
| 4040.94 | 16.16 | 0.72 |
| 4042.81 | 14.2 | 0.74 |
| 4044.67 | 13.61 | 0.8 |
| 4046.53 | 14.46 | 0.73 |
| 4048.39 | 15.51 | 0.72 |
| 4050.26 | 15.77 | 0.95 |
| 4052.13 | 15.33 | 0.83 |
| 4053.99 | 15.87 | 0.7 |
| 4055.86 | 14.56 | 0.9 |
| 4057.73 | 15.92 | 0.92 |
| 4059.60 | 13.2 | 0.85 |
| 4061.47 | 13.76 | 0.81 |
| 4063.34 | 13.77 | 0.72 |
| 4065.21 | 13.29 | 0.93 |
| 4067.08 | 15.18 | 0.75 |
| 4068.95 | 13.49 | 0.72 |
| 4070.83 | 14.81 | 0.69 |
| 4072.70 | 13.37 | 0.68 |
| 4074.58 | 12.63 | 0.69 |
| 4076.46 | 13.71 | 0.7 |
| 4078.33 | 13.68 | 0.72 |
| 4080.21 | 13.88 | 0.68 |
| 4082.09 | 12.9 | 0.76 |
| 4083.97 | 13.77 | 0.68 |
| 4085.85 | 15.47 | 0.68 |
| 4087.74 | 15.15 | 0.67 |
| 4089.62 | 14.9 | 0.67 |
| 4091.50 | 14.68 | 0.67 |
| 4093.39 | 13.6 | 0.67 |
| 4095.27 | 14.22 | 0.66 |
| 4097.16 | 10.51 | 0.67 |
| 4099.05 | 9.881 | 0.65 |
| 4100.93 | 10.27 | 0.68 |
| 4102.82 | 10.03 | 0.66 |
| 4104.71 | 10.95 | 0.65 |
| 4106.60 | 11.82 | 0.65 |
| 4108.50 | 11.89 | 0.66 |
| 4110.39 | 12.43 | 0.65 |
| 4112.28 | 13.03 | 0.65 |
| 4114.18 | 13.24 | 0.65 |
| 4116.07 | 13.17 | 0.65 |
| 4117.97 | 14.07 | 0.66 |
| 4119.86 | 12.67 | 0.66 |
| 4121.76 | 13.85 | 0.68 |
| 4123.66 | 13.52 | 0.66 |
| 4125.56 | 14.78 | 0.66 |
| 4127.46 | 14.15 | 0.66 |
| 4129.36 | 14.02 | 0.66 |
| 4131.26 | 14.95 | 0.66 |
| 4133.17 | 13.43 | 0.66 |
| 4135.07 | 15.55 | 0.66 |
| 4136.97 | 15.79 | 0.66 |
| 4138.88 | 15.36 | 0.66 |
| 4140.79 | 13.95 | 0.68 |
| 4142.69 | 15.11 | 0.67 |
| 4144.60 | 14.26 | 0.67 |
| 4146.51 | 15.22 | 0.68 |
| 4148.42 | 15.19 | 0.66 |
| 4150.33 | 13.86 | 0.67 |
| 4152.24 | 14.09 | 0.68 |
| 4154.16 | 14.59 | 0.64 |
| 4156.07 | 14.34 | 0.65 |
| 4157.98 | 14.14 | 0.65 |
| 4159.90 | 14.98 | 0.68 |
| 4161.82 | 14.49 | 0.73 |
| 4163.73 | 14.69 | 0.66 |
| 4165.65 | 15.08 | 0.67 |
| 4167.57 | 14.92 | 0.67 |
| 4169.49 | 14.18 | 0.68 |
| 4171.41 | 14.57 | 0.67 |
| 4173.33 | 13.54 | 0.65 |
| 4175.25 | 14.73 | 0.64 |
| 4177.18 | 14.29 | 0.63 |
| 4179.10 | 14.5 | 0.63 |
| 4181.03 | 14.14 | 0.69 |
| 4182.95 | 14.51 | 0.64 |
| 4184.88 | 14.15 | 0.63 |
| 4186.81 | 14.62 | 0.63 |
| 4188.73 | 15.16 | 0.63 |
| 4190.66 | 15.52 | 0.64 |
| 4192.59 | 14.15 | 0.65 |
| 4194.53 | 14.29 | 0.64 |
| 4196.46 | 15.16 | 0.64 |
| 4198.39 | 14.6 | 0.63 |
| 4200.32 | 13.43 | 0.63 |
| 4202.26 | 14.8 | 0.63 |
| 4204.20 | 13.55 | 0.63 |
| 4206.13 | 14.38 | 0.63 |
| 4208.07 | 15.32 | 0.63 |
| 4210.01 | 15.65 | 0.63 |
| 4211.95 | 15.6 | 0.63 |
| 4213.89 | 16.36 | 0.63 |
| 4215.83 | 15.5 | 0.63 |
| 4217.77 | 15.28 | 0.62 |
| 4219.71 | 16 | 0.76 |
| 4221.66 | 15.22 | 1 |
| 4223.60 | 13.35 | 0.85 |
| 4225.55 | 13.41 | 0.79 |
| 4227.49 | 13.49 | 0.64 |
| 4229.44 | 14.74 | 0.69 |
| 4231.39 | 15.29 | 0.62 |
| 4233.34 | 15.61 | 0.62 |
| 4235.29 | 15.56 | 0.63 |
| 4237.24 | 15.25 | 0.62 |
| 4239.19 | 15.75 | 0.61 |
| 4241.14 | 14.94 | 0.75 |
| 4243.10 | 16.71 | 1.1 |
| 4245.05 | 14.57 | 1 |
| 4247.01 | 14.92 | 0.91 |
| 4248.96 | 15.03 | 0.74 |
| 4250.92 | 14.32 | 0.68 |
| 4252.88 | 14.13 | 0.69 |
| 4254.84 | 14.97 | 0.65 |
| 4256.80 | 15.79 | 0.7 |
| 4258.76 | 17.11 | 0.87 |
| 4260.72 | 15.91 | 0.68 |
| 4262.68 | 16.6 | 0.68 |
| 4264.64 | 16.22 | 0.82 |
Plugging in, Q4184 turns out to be 0.53 AA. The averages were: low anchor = 14.7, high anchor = 14.9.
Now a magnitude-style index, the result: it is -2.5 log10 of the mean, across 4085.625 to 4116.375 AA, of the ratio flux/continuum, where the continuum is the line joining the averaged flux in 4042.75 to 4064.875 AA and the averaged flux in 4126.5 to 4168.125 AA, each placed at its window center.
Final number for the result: 0.16 mag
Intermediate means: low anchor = 14.6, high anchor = 14.6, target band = 12.6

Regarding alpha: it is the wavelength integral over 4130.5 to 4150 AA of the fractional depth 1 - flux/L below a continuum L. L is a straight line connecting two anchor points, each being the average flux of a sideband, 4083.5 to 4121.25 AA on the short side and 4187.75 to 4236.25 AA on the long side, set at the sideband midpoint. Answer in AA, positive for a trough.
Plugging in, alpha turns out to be -1.95 AA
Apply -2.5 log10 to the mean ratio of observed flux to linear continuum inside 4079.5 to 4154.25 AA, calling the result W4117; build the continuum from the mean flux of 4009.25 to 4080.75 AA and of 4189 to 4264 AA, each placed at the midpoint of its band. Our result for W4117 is 0.09 mag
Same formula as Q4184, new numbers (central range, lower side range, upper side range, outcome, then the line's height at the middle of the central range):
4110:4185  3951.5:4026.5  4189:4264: -1.1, 14.1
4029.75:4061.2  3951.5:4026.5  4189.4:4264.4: -4.9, 12.9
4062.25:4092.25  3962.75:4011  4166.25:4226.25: -2.7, 12.9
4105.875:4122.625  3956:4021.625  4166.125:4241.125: 0.8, 13.6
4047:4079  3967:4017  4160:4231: -2.8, 13.2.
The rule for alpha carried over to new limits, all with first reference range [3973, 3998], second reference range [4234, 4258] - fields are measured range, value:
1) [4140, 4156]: -0.51 AA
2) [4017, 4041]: -4.10 AA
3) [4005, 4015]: -1.99 AA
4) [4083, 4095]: -1.04 AA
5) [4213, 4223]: -0.48 AA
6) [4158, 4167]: -0.32 AA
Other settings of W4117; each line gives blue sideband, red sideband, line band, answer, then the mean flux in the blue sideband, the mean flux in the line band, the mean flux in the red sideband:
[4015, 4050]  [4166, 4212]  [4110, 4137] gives 0.06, 14.9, 13.9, 14.6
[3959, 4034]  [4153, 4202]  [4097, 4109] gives 0.26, 12.5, 10.7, 14.5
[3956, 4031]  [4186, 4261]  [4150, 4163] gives -0.01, 12.3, 14.4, 15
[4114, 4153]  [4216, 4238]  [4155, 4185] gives 0.01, 14.3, 14.5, 14.9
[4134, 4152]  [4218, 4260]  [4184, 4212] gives 0.02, 14.9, 14.7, 15.1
